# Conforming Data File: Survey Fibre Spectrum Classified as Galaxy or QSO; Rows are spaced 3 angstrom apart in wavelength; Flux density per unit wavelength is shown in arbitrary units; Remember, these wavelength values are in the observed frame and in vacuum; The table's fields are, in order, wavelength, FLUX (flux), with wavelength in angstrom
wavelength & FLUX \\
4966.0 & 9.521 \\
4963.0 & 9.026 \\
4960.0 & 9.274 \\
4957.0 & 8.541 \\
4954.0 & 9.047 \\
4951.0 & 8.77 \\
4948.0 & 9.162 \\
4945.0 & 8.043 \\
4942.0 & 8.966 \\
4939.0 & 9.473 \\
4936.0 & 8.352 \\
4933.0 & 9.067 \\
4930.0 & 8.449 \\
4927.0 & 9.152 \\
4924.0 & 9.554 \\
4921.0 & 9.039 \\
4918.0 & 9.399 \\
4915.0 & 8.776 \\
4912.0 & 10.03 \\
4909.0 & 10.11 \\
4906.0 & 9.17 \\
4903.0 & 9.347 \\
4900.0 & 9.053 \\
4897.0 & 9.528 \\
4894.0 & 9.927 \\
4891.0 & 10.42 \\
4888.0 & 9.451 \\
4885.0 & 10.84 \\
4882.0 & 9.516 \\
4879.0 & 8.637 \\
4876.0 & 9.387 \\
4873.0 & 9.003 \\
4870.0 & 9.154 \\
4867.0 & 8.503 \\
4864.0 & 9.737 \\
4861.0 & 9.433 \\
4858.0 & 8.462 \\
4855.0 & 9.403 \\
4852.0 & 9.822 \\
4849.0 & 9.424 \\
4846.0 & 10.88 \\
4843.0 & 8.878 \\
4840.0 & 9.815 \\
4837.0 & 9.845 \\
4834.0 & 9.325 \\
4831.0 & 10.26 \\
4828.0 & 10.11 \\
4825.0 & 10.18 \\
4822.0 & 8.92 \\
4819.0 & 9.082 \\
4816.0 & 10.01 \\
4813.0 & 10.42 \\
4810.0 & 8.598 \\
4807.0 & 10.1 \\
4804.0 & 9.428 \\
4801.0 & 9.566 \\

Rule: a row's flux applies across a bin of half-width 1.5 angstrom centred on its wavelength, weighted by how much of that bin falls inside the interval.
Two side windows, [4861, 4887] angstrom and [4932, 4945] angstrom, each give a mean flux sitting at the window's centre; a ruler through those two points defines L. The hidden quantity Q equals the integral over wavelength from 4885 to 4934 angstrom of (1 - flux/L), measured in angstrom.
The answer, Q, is -2.00 angstrom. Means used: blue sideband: 9.35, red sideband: 8.85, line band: 9.45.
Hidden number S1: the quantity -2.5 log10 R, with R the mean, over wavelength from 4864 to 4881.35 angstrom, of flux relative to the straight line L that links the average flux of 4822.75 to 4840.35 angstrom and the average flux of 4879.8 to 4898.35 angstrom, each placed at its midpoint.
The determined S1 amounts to 0.10 mag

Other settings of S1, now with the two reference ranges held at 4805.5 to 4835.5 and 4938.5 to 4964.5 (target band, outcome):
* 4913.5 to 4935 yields 0.00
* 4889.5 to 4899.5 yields -0.07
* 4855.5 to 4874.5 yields 0.04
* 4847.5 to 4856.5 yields 0.00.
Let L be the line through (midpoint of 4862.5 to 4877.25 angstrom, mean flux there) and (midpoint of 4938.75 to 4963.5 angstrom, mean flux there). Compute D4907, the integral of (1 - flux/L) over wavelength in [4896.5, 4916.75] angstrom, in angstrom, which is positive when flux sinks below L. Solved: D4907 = -0.9 angstrom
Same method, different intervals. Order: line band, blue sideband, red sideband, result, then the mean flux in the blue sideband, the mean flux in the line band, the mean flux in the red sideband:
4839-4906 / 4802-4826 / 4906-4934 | -0.41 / 9.58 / 9.47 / 9.28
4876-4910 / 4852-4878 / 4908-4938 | -1.65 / 9.17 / 9.62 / 9.18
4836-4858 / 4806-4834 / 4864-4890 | -0.21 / 9.71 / 9.64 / 9.36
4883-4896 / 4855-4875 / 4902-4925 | -1.20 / 9.08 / 10.1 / 9.43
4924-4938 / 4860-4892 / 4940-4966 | 0.30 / 9.45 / 8.87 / 8.9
